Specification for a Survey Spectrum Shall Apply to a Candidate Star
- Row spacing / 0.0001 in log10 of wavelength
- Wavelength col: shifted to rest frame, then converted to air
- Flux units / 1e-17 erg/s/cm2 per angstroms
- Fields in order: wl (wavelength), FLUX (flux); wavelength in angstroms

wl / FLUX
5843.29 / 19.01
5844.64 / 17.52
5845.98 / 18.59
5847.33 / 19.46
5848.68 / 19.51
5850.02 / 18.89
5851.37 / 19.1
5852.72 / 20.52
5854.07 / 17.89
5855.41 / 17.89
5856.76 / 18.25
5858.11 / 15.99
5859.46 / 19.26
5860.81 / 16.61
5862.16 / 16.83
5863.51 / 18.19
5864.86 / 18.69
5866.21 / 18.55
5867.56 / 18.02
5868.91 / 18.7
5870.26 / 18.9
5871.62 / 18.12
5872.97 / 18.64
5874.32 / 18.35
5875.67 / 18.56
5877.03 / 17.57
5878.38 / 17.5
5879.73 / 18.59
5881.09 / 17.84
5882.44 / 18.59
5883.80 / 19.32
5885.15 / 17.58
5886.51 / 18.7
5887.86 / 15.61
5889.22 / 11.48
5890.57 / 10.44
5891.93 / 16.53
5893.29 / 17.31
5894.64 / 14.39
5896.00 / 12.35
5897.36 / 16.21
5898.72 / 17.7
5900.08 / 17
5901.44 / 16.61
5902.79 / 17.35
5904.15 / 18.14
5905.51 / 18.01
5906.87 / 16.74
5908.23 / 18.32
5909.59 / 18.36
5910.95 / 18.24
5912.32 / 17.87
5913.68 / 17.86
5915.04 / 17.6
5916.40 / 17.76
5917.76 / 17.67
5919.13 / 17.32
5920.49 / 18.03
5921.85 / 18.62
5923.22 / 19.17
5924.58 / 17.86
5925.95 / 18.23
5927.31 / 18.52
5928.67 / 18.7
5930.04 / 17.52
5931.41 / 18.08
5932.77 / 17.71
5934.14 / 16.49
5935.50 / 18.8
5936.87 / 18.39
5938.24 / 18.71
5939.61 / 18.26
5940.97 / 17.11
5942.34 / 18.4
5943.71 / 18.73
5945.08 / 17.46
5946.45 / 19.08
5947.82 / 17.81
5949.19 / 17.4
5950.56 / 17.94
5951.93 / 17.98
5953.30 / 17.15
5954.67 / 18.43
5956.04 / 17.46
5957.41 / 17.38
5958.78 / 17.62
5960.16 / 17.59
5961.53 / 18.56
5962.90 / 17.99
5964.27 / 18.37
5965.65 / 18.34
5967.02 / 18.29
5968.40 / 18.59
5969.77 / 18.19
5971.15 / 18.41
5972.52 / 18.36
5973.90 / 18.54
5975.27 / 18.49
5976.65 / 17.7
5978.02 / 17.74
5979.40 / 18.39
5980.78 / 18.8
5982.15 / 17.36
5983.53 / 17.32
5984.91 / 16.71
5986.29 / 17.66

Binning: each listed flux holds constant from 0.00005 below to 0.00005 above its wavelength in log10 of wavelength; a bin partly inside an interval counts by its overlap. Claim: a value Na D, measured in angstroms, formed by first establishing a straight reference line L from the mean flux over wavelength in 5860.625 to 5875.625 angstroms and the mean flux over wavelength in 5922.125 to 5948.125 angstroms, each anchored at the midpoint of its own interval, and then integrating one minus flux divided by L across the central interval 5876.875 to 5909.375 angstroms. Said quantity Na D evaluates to 2.7 angstroms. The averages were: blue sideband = 18.2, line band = 16.7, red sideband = 18.2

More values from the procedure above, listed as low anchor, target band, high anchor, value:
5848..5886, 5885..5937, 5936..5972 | 3.0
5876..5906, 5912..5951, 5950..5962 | -1.6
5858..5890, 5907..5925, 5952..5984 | -0.1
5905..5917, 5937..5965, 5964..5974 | 0.3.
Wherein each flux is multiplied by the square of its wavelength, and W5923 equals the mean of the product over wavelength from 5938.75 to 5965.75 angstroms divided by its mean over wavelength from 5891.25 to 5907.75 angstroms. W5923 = 1.10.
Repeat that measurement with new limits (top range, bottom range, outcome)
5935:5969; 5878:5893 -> 1.12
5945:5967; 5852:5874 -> 1.02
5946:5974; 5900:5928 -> 1.02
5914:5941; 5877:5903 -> 1.12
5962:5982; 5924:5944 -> 1.02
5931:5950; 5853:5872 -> 1.03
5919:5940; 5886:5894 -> 1.23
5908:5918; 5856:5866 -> 1.03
